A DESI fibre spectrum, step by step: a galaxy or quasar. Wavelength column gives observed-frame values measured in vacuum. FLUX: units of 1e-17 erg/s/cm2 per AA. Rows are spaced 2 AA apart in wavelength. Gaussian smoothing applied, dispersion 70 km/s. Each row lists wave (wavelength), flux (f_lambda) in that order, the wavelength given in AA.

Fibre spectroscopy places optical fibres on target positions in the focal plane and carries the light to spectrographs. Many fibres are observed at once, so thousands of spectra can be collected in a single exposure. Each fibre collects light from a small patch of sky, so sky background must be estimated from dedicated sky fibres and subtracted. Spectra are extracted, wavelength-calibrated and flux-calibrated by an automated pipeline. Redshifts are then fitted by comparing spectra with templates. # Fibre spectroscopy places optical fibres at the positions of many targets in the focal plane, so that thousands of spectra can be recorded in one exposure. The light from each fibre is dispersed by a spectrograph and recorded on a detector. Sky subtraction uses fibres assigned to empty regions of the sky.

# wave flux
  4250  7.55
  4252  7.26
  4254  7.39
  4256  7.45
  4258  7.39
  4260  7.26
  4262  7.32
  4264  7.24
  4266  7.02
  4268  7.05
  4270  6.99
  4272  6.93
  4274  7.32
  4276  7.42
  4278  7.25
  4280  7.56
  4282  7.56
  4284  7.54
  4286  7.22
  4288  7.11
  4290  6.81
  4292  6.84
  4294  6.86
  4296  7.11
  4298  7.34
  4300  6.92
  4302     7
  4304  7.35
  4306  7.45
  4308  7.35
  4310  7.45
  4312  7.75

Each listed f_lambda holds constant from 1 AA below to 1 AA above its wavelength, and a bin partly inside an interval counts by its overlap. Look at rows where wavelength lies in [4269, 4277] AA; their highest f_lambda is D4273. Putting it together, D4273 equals 7.42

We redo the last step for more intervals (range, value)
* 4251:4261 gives 7.45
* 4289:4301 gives 7.34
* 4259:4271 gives 7.32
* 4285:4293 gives 7.22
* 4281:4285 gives 7.56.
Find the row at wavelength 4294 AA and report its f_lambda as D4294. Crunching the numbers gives 6.86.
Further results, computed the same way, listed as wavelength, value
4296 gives 7.11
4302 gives 7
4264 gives 7.24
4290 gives 6.81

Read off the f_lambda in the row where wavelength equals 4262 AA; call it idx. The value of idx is 7.32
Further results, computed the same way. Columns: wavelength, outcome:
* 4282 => 7.56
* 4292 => 6.84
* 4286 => 7.22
